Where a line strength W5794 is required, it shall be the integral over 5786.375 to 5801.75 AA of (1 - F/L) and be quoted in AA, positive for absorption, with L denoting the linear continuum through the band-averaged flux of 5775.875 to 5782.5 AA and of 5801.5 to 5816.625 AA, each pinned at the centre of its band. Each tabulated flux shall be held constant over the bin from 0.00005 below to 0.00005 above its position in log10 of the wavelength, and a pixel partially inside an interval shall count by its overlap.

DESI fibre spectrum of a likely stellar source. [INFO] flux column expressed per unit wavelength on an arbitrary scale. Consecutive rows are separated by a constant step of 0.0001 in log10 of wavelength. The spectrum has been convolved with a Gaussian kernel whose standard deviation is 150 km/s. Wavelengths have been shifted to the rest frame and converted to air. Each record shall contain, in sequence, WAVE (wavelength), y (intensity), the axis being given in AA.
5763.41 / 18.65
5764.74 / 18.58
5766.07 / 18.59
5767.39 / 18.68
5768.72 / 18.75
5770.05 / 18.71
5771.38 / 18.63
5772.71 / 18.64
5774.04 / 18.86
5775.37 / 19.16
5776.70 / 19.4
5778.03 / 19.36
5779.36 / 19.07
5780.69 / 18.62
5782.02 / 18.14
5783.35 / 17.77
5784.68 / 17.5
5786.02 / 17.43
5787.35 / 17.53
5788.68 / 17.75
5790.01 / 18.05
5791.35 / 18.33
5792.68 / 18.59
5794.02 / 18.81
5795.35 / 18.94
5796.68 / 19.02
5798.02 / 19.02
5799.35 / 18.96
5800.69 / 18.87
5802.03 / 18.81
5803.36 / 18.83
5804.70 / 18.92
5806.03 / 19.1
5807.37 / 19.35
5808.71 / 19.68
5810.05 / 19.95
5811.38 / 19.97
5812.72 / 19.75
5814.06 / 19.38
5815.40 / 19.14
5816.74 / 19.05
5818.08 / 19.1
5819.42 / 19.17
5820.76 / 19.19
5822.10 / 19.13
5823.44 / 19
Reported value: 0.5 AA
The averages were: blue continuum 19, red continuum 19.4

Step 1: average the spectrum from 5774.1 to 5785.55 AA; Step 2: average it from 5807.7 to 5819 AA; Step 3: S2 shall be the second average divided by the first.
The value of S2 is 1.05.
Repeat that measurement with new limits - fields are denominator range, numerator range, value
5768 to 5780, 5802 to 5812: 1.02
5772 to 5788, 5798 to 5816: 1.04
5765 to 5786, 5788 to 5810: 1.01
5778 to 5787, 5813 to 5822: 1.06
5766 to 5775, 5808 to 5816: 1.05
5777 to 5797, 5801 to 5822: 1.05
